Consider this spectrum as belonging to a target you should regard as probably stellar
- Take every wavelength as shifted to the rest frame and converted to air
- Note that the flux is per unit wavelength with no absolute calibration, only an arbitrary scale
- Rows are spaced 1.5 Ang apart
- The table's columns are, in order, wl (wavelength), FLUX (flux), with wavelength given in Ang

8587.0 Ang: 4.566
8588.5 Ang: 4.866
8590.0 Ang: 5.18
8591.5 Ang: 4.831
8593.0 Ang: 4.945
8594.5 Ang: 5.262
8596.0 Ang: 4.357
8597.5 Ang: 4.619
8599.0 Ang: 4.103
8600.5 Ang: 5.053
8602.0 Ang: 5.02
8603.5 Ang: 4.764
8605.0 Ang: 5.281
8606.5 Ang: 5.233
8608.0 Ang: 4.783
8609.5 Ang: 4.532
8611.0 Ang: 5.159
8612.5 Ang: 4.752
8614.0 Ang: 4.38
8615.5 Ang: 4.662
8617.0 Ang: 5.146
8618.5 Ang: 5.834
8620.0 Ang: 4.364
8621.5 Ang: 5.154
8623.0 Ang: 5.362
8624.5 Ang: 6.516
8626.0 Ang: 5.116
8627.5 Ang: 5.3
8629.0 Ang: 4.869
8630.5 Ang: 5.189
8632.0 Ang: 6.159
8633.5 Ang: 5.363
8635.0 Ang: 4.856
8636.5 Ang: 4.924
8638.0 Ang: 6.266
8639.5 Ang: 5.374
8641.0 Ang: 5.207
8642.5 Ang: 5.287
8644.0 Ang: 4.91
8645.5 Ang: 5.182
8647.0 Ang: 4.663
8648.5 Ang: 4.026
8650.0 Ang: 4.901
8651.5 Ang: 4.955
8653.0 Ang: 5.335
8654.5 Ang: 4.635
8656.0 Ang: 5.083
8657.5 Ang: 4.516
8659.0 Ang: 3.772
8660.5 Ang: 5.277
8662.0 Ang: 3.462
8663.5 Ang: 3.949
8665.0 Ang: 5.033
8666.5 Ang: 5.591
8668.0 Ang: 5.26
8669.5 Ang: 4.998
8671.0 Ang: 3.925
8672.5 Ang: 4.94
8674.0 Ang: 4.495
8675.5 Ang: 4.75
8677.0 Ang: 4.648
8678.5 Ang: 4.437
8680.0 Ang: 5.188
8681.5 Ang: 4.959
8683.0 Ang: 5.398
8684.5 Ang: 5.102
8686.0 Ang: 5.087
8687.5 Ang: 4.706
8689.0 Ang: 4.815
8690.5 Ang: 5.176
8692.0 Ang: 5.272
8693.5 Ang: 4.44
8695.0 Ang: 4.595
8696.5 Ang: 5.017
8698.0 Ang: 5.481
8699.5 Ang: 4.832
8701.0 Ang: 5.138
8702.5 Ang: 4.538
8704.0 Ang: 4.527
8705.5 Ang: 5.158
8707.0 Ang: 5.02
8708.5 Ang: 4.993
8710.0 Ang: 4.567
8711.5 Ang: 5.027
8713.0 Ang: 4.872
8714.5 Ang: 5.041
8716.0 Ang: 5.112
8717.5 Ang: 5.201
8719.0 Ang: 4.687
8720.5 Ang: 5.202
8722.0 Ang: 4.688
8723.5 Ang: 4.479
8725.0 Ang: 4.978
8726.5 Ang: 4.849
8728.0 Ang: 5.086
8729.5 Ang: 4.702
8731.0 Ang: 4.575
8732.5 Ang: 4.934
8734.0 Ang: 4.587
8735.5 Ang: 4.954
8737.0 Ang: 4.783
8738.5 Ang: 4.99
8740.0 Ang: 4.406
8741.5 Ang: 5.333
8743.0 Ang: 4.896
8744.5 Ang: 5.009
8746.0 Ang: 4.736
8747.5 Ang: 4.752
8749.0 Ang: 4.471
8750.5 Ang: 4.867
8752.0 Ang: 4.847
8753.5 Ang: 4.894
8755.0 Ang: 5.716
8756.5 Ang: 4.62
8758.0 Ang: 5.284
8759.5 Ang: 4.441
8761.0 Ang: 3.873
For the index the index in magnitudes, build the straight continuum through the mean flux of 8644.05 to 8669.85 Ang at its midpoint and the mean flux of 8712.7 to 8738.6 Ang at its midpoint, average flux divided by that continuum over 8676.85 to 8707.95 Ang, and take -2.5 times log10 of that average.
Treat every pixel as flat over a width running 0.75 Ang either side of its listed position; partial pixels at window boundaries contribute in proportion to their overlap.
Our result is -0.03 mag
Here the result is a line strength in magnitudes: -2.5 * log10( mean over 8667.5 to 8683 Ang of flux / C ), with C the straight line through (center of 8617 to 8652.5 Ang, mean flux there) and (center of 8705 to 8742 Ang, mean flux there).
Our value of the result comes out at 0.06 mag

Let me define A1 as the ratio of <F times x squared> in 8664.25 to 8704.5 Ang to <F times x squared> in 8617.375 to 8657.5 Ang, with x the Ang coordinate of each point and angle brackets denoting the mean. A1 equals 1.0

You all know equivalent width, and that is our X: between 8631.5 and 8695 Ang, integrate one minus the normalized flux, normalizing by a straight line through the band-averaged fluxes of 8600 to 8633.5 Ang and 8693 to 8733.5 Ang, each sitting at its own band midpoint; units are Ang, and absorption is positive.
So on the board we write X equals 1.3 Ang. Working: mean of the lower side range 5.13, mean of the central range 4.9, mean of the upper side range 4.88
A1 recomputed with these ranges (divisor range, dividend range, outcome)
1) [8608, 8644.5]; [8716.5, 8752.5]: 0.96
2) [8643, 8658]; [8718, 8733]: 1.02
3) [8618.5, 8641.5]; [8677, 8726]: 0.94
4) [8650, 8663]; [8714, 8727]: 1.08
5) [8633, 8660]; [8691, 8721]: 1.01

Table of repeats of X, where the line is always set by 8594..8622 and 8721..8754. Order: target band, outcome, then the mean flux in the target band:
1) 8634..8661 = -0.61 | 4.95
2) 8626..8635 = -0.85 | 5.31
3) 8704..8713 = -0.16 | 4.91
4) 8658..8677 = 0.85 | 4.62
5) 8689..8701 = -0.36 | 4.97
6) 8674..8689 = -0.19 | 4.89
